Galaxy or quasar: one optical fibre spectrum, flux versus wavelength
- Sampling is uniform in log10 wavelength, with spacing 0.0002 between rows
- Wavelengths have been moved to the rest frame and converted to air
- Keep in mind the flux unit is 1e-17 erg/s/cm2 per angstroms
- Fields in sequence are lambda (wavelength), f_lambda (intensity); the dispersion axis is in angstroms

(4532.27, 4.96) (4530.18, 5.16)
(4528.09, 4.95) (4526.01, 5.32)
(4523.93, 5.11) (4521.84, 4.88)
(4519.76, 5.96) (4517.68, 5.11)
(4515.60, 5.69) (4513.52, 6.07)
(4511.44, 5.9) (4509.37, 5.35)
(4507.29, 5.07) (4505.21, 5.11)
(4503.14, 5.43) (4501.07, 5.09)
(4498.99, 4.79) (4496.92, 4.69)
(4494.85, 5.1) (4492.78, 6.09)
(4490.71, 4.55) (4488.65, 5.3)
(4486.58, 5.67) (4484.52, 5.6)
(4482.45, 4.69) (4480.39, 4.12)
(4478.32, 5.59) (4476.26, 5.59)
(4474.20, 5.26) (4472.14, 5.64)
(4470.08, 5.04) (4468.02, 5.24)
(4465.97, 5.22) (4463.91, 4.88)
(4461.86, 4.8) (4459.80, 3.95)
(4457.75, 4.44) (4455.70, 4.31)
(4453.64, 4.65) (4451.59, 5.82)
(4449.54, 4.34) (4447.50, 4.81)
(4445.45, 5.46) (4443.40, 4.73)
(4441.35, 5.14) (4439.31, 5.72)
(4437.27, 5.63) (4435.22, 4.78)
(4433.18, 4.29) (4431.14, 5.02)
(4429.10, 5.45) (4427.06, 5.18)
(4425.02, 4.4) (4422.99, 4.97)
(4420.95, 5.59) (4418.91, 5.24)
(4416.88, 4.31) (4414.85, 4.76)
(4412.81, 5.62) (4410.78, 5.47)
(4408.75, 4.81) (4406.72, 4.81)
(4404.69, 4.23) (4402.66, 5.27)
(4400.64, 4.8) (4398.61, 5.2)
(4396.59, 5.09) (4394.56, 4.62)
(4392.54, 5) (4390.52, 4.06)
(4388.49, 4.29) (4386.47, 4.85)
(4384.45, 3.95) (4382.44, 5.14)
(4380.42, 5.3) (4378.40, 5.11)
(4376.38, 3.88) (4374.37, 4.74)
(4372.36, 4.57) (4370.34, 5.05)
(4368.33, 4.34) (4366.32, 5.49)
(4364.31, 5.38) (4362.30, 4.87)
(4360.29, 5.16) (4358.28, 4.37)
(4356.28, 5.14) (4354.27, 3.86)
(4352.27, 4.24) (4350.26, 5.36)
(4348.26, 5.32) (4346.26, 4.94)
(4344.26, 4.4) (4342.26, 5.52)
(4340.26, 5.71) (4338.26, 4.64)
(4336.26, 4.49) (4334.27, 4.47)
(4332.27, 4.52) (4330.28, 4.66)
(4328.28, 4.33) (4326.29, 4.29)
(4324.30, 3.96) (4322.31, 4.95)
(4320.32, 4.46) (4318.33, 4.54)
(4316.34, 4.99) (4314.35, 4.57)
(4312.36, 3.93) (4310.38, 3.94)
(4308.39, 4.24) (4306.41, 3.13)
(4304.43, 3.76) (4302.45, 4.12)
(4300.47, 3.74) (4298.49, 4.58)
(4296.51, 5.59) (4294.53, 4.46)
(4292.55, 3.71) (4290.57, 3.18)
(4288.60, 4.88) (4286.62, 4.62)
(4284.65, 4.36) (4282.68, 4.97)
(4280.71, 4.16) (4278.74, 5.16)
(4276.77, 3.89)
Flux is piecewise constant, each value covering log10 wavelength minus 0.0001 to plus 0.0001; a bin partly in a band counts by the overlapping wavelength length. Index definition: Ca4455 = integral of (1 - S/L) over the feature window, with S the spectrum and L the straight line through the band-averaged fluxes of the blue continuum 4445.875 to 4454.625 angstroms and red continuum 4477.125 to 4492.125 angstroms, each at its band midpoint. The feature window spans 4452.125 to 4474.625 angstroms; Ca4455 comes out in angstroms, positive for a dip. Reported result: 0.6 angstroms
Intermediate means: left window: 4.95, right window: 5.11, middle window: 4.87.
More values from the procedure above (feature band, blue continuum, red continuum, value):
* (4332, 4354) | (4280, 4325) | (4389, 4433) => -1.5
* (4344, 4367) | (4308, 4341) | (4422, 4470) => -1.3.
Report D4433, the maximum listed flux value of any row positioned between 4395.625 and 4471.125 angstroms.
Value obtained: 5.82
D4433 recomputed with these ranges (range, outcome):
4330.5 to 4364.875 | 5.71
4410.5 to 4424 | 5.62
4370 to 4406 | 5.3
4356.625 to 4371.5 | 5.49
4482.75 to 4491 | 5.67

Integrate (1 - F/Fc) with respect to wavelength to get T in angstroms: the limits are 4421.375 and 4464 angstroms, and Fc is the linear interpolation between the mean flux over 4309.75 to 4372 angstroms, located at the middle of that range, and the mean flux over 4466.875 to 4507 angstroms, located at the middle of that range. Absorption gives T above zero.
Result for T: 1.2 angstroms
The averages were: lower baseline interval 4.71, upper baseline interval 5.19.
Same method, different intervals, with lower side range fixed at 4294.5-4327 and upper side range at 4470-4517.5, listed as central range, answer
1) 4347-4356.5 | -0.5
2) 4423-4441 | -0.4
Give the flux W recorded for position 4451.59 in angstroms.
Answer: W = 5.82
